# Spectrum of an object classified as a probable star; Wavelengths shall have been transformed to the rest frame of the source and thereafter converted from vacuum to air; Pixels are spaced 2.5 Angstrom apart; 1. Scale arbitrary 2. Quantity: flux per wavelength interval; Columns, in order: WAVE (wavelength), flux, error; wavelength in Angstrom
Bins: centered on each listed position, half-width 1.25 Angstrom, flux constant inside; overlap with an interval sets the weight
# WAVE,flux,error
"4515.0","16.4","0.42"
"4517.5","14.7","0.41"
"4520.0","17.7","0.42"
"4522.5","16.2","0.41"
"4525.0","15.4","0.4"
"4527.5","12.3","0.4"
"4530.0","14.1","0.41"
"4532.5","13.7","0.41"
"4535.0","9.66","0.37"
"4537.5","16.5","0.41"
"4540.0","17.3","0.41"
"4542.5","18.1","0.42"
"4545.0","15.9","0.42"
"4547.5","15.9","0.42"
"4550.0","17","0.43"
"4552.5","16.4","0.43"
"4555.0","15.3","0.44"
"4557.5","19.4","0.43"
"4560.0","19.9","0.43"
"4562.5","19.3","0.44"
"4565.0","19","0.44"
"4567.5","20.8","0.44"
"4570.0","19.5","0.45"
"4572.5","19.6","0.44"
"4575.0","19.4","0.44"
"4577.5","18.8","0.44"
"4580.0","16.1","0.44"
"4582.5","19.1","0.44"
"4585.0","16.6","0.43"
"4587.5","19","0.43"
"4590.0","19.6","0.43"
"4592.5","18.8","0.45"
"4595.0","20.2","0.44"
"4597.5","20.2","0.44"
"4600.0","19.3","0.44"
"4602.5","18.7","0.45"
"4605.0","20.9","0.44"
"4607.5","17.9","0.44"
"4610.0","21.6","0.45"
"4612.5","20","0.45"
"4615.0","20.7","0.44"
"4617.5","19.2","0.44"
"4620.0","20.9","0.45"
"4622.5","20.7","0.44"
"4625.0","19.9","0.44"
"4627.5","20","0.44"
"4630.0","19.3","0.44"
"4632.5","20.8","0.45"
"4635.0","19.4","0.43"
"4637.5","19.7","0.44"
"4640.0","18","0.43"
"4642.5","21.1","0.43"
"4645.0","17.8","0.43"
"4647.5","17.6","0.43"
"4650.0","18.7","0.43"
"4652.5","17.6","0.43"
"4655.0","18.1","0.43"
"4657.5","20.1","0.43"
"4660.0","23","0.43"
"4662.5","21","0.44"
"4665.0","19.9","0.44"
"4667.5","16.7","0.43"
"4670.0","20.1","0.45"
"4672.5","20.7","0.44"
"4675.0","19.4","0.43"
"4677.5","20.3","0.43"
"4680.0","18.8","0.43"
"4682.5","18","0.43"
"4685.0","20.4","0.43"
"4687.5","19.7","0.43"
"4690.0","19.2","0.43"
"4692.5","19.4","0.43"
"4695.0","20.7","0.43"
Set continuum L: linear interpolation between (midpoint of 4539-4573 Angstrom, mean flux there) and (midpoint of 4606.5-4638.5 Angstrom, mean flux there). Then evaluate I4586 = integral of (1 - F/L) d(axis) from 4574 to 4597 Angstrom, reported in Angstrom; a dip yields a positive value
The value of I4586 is 0.34 Angstrom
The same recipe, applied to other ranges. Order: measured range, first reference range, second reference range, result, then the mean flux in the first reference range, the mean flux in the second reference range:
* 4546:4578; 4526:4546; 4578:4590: -3.8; 14.7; 18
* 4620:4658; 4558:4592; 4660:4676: 0.6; 19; 19.9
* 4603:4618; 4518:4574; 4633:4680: -1.4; 16.8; 19.4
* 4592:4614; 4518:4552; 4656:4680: -2.5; 15.4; 20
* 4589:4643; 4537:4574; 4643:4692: -3.2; 18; 19.3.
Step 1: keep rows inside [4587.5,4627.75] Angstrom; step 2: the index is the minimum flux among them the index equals 17.9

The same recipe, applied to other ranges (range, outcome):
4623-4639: 19.3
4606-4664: 17.6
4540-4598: 15.3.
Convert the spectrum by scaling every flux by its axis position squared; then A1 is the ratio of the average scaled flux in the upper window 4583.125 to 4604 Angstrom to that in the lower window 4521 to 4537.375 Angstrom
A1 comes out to 1.42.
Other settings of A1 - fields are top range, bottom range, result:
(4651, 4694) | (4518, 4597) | 1.19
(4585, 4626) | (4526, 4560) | 1.30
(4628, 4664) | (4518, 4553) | 1.33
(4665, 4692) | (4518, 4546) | 1.36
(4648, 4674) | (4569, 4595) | 1.08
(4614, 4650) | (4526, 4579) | 1.19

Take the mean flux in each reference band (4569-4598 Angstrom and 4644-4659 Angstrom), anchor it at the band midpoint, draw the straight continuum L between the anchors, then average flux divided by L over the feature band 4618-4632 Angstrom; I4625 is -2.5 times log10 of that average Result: -0.09 mag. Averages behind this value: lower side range 18.9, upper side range 18.4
